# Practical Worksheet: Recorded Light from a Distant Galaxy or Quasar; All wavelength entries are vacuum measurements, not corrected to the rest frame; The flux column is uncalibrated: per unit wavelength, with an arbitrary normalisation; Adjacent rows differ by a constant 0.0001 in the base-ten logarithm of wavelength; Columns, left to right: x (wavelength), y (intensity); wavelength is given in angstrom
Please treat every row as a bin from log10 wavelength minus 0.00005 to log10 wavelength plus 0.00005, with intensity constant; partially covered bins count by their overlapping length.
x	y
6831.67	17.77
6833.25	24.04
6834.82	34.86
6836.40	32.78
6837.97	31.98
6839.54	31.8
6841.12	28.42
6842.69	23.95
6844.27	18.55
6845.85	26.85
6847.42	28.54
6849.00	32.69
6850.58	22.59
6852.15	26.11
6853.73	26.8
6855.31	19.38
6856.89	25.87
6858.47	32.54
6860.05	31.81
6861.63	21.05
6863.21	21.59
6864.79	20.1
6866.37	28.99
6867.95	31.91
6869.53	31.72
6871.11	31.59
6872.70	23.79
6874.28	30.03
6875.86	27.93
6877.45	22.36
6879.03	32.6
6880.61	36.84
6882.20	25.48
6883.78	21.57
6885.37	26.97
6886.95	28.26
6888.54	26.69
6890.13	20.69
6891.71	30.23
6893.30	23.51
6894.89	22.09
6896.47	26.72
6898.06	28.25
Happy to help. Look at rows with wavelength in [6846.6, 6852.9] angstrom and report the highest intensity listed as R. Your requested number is 32.69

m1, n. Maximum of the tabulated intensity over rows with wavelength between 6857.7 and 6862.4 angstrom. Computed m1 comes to 32.54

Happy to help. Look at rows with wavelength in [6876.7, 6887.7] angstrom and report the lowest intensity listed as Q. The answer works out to 21.57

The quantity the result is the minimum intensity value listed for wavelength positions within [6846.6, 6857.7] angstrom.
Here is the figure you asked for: 19.38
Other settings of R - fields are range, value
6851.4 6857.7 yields 26.8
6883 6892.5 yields 30.23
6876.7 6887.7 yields 36.84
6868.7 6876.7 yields 31.72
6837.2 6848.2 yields 31.98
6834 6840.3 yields 34.86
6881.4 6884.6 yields 25.48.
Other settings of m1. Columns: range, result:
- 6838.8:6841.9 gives 31.8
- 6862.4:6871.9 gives 31.91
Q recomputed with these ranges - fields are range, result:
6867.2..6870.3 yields 31.72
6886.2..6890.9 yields 20.69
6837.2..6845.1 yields 18.55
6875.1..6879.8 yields 22.36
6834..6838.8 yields 31.98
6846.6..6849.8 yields 28.54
